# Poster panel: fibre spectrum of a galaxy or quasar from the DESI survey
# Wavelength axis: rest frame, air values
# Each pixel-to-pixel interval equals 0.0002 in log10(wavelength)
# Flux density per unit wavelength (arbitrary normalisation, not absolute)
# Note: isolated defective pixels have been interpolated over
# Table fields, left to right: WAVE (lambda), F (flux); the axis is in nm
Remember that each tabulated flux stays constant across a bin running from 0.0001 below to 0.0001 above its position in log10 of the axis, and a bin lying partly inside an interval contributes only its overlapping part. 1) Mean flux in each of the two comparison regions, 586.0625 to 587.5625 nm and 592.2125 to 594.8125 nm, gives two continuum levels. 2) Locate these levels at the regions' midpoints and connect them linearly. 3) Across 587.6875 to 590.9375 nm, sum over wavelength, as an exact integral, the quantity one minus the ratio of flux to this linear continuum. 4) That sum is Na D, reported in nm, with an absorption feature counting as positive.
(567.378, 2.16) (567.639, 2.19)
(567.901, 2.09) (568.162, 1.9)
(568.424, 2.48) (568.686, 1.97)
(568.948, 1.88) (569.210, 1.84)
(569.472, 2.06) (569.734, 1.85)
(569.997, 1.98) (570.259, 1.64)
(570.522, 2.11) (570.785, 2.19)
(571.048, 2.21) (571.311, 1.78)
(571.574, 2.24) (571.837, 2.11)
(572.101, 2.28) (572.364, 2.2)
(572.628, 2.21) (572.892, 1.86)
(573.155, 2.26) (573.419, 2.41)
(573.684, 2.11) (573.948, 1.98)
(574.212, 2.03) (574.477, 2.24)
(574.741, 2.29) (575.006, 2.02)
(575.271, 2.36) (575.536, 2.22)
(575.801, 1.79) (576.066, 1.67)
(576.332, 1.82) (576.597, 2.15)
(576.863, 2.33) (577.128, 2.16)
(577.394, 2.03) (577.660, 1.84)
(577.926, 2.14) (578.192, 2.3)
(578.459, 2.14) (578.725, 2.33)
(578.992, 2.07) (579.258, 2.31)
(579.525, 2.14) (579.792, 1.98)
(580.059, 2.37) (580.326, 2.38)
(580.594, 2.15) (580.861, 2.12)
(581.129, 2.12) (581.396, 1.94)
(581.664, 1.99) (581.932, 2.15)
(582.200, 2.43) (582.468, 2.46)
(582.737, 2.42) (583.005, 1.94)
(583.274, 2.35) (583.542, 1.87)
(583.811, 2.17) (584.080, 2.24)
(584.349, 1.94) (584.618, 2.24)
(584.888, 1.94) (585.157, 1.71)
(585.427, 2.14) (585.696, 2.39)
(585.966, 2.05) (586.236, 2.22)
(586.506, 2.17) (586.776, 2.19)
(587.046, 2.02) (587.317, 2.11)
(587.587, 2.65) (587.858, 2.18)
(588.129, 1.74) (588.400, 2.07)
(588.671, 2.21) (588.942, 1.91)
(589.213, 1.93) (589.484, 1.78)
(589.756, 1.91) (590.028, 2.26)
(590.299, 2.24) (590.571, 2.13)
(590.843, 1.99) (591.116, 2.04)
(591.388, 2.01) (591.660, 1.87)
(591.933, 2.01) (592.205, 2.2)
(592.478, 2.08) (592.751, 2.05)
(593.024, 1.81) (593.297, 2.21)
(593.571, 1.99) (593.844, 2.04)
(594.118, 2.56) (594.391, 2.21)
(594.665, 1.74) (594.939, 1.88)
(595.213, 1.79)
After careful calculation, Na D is 0.16 nm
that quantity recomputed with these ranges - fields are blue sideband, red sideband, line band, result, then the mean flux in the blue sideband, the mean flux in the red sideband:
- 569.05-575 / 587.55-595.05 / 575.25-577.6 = 0.04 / 2.08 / 2.05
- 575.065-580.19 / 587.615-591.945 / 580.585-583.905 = -0.13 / 2.11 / 2.03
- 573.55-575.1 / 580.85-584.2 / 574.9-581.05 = 0.05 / 2.11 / 2.17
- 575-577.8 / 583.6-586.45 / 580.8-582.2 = -0.02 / 2.04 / 2.1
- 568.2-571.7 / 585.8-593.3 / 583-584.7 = -0.05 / 2.01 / 2.07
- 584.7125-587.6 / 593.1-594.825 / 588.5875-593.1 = 0.19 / 2.12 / 2.11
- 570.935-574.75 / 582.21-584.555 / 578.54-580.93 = -0.04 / 2.14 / 2.19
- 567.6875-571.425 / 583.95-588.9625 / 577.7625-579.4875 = -0.12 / 2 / 2.12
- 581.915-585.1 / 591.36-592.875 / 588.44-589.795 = 0.08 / 2.17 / 2.04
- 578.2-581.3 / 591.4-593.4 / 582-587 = -0.06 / 2.19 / 2.03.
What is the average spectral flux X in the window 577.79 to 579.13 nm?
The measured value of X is 2.2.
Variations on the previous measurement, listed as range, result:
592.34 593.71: 2.03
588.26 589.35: 2.03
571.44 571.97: 2.17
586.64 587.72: 2.24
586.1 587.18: 2.15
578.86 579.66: 2.17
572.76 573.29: 2.07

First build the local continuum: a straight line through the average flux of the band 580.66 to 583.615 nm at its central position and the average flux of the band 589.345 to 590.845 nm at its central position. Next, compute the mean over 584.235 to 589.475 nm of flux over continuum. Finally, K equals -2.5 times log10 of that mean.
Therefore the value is 0.01 mag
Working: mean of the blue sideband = 2.17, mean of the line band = 2.09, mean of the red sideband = 2.06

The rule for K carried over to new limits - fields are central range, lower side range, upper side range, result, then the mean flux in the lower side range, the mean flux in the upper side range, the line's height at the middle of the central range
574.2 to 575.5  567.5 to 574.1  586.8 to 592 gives -0.068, 2.07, 2.06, 2.07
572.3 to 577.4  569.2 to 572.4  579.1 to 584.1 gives -0.007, 2.04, 2.18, 2.09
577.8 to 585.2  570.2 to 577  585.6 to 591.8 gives -0.034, 2.1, 2.09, 2.09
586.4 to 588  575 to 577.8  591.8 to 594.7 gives -0.074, 2.04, 2.09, 2.07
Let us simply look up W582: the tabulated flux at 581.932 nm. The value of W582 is 2.15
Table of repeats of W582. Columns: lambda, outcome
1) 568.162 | 1.9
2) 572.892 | 1.86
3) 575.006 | 2.02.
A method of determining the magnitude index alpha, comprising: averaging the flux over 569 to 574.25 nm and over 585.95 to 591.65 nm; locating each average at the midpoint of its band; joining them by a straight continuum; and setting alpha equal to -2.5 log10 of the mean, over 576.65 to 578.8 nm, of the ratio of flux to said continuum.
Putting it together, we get -0.04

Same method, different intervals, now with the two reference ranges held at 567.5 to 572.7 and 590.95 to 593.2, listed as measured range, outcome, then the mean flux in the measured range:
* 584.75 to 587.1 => -0.04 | 2.1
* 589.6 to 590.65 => -0.06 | 2.13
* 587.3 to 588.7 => -0.07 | 2.16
